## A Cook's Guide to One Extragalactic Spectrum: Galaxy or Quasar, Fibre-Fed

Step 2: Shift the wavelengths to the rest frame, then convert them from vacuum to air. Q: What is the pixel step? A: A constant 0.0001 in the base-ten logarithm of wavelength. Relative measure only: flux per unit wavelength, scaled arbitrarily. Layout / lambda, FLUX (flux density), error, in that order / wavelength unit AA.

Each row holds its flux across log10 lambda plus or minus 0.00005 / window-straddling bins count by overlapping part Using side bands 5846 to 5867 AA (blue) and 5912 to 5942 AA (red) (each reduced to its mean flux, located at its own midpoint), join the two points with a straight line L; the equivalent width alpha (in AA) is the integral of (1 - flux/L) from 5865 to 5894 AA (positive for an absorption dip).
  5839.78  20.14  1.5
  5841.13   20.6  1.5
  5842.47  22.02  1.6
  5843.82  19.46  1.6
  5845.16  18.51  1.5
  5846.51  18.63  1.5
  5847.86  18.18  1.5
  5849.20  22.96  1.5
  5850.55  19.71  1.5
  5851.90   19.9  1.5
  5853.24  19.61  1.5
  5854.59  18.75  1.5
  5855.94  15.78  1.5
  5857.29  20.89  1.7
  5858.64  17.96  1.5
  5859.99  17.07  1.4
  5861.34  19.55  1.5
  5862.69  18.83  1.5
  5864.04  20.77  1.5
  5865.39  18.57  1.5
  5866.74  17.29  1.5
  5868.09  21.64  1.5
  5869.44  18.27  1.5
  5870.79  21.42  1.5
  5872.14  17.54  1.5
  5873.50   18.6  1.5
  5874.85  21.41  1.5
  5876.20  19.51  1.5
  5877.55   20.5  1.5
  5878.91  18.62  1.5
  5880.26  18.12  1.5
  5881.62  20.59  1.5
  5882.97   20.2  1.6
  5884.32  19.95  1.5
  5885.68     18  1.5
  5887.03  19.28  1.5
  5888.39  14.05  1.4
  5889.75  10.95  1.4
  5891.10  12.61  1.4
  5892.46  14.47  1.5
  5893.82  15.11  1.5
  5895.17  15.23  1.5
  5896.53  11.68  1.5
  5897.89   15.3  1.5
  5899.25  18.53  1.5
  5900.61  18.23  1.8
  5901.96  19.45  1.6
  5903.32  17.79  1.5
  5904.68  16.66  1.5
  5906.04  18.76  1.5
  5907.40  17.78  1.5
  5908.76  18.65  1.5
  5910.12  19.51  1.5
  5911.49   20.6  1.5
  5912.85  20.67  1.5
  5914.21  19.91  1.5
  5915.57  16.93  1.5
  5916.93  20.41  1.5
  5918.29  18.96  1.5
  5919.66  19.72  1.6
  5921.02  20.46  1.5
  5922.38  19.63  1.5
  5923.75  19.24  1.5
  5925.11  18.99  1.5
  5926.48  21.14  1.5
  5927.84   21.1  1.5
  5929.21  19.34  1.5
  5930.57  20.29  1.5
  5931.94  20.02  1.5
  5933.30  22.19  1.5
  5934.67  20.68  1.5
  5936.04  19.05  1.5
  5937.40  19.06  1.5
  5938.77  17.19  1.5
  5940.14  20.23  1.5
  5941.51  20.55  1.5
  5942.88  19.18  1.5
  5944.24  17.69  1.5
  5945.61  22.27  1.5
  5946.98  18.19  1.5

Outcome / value 1.84 AA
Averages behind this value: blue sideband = 19.1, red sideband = 19.8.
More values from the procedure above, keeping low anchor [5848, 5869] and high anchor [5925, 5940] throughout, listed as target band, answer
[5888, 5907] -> 3.8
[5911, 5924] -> 0.1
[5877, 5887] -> 0.0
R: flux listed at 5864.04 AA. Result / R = 20.77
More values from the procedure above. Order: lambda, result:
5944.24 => 17.69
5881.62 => 20.59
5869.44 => 18.27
